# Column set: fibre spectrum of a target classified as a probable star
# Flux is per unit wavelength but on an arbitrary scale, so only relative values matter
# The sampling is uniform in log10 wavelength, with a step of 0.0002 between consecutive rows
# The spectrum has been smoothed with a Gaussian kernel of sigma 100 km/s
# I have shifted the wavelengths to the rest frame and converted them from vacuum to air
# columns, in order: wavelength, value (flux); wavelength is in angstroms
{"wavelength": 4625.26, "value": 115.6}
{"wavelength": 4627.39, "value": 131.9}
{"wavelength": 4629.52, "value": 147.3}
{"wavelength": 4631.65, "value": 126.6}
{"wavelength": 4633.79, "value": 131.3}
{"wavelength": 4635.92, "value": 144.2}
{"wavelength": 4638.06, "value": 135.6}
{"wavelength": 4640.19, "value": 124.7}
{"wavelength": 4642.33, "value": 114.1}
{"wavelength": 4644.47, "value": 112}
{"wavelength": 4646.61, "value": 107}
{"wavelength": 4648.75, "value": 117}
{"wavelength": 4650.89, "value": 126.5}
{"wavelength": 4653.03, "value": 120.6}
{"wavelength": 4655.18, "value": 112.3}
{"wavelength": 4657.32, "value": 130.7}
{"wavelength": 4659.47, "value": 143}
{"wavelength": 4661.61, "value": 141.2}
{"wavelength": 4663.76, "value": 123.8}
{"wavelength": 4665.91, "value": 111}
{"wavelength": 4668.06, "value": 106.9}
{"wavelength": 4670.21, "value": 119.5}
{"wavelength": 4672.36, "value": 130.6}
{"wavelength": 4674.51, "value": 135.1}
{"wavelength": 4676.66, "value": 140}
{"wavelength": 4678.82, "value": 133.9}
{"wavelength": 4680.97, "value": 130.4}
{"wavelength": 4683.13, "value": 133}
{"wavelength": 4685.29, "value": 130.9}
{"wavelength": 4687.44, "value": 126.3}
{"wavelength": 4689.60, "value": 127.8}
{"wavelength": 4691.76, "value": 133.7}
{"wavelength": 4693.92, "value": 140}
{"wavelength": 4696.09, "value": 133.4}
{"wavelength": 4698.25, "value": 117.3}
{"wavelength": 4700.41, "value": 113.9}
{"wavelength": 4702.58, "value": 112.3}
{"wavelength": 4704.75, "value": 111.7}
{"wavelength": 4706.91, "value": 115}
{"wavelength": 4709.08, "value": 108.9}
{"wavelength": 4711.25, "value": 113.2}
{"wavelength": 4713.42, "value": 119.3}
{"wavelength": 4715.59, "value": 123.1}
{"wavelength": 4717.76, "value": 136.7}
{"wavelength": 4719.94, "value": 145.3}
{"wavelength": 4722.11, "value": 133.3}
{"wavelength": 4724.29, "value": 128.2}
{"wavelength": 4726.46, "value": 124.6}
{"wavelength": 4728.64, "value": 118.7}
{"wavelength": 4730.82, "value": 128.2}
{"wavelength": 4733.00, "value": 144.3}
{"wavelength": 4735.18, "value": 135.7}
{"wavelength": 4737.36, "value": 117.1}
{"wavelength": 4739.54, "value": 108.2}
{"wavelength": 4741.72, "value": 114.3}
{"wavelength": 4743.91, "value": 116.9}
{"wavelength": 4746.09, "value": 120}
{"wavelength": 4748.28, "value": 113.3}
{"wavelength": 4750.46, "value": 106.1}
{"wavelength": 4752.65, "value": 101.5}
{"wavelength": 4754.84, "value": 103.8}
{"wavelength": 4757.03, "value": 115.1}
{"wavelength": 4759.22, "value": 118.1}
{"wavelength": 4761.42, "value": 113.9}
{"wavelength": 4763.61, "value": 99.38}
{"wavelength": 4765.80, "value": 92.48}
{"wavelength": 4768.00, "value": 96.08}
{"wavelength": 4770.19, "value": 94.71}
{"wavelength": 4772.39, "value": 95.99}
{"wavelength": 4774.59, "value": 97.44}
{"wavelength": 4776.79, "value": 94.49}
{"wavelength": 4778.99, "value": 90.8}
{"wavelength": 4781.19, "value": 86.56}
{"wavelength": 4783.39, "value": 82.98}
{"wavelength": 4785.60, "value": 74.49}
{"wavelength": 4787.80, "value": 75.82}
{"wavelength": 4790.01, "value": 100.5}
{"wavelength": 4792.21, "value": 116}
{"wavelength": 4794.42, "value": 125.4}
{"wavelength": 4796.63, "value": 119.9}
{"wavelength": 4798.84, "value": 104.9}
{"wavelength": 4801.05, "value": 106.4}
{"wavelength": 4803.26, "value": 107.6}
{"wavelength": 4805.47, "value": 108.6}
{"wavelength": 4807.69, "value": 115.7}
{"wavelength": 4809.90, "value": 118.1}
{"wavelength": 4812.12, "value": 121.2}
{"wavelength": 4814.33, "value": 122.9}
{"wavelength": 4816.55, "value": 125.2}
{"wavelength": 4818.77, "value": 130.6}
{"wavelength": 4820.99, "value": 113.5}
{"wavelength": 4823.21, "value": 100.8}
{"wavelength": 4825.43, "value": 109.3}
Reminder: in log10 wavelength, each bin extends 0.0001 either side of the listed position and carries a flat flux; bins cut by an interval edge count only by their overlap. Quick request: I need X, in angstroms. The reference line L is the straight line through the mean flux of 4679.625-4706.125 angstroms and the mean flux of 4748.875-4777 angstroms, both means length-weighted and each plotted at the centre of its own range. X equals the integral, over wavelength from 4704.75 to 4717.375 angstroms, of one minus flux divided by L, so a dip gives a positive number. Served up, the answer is 0.3 angstroms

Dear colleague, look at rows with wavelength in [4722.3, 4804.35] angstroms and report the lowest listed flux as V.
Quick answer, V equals 74.49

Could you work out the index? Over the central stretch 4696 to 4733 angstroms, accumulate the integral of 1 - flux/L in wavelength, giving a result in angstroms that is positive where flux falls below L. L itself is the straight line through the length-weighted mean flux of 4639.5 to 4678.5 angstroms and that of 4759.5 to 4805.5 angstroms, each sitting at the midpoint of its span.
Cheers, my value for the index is -3.4 angstroms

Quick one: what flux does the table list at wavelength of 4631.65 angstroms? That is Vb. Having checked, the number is 126.6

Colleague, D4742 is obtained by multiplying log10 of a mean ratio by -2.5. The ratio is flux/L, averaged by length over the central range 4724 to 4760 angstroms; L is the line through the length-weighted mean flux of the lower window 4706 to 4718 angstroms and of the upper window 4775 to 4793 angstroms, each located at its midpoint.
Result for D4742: -0.11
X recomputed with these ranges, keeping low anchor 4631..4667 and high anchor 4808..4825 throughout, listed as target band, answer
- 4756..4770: 1.8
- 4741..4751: 0.5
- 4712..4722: -0.7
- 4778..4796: 3.7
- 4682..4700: -1.0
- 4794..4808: 0.8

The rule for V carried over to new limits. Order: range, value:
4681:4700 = 117.3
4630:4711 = 106.9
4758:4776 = 92.48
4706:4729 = 108.9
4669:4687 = 119.5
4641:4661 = 107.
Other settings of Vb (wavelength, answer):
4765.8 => 92.48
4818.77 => 130.6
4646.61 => 107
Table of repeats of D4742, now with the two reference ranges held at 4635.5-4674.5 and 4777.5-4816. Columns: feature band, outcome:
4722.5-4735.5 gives -0.144 mag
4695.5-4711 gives 0.016 mag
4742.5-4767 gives 0.012 mag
